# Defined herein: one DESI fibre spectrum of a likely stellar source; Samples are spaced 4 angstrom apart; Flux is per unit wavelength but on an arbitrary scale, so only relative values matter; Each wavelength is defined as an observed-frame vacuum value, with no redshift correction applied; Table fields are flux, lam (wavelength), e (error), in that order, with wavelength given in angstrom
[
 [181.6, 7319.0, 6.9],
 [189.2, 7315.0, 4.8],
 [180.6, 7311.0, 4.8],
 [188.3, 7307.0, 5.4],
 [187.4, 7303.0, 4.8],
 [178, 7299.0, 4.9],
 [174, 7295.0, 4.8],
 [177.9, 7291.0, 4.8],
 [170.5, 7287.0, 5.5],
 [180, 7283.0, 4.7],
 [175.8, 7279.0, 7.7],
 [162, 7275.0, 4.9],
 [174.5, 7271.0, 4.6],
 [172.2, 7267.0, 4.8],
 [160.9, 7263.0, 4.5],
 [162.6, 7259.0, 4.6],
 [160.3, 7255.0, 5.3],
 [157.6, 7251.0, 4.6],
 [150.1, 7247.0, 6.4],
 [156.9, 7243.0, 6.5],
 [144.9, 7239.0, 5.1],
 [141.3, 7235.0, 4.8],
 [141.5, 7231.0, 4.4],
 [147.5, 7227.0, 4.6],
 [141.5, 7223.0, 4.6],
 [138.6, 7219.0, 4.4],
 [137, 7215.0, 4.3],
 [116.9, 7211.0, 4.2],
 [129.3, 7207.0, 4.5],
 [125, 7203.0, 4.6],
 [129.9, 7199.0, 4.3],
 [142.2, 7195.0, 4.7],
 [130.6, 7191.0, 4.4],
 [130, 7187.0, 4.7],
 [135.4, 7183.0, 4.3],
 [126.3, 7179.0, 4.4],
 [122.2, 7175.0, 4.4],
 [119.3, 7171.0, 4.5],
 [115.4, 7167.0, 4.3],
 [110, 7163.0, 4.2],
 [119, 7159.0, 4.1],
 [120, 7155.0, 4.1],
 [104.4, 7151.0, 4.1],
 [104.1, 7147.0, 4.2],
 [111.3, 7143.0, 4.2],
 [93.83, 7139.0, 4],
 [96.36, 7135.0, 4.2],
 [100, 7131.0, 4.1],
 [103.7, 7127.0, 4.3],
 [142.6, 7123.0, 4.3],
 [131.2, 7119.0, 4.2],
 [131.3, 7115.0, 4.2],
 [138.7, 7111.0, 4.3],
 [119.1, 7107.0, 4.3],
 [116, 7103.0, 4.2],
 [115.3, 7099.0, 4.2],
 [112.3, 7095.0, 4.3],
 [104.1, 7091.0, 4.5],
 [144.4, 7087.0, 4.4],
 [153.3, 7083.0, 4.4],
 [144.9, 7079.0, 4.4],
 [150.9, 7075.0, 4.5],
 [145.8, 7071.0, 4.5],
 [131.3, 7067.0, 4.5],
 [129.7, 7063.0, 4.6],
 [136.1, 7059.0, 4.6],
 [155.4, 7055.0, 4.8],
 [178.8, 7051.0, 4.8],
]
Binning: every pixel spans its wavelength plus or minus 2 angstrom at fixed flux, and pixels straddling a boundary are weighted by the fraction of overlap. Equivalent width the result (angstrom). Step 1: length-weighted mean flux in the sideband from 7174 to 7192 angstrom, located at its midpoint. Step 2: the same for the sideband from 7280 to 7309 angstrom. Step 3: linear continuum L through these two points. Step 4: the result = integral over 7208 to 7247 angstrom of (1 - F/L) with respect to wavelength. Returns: 2.2 angstrom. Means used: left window 129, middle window 141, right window 179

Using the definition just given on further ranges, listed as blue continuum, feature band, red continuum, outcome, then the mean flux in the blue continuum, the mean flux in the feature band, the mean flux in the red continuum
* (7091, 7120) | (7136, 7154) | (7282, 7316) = 4.0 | 122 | 104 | 180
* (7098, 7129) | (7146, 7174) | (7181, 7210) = 3.2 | 125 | 114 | 131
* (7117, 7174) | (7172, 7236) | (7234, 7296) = 2.1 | 112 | 133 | 164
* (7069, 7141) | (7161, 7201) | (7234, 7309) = 5.0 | 125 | 126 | 167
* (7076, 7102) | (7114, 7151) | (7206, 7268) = 6.3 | 129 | 112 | 147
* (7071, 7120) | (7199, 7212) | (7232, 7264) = 1.9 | 131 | 125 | 154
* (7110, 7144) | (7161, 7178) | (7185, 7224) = 1.0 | 116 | 117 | 132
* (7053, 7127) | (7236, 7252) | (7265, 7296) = 1.4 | 133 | 151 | 173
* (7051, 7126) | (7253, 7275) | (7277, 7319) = 0.9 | 134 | 166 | 180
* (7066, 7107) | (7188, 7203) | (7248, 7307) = 2.1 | 131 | 133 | 171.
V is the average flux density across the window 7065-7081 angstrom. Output 143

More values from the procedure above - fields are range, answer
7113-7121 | 131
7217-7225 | 140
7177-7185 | 131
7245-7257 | 156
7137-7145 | 103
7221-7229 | 144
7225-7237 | 143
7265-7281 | 171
